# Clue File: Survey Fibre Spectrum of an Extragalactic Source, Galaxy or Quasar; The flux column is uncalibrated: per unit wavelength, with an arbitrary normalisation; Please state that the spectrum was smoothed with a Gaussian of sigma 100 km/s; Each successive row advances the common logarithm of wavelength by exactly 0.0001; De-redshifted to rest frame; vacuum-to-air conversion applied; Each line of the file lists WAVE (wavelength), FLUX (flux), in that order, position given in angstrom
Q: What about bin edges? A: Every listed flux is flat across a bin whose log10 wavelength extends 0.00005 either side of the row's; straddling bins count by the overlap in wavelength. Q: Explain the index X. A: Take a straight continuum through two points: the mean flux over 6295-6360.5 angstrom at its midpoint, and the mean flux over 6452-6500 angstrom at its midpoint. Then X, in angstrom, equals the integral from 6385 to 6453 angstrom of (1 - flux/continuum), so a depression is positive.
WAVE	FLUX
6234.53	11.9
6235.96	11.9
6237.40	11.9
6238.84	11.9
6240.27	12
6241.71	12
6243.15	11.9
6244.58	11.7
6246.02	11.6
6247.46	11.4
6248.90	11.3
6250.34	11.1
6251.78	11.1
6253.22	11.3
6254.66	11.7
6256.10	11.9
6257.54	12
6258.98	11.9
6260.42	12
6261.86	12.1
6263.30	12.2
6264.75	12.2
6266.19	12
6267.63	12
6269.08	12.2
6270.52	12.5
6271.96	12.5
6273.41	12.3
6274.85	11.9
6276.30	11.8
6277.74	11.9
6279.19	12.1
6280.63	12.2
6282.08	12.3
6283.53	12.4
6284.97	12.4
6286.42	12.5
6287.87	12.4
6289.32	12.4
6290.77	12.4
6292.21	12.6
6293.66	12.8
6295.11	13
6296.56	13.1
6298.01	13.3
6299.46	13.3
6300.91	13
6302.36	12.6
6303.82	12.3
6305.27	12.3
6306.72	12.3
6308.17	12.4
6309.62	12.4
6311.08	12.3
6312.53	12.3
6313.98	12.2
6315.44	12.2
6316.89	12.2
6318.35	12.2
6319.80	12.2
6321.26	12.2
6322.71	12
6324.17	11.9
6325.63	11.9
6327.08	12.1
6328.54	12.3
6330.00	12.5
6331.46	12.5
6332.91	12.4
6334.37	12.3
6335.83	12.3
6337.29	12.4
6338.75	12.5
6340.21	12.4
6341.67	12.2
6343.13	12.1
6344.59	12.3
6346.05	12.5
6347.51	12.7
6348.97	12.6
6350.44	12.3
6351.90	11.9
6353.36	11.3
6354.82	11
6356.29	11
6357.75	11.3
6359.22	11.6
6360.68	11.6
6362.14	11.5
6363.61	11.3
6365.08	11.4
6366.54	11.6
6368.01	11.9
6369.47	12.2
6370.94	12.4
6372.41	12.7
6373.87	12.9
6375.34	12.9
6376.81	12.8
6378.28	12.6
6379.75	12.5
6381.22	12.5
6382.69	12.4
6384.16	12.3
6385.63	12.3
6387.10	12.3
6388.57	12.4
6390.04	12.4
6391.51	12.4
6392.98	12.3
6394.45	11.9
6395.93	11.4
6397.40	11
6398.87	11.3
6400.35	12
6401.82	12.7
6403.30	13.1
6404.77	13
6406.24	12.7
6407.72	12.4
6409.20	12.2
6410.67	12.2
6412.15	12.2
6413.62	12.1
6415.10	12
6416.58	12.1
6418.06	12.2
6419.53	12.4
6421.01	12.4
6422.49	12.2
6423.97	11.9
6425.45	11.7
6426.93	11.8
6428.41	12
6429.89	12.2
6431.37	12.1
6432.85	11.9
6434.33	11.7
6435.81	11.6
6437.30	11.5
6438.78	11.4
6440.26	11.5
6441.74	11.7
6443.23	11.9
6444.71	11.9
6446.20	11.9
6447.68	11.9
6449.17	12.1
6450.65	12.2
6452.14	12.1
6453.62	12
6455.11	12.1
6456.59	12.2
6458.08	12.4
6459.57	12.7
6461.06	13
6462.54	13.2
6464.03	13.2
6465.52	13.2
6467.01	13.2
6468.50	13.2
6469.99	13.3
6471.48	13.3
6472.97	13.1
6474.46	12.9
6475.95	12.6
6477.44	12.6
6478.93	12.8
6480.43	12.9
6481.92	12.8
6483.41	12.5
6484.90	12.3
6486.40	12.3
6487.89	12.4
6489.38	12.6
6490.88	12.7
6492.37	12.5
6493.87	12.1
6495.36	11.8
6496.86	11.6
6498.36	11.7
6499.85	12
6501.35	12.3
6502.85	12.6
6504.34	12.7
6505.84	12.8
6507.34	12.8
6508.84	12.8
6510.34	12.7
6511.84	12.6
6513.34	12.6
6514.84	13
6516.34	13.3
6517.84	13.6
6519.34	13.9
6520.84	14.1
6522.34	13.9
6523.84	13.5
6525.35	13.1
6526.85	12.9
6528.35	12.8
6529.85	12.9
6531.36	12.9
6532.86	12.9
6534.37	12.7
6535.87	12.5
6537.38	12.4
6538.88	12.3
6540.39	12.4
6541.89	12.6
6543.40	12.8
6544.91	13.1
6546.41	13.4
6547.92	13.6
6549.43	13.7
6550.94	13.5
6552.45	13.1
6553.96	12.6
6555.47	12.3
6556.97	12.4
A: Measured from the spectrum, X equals 2.24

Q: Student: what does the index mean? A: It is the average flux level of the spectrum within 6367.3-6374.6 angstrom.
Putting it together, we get 12.4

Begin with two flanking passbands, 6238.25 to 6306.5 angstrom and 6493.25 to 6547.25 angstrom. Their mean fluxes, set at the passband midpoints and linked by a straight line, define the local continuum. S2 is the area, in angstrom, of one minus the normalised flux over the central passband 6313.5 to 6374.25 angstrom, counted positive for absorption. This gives 1.38 angstrom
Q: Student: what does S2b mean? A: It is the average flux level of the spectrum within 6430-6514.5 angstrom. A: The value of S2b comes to 12.4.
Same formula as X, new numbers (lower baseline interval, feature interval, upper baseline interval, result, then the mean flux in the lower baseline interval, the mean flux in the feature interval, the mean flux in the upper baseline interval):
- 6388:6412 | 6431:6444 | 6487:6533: 0.7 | 12.2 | 11.7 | 12.8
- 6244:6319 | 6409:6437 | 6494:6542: 1.1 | 12.2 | 12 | 12.8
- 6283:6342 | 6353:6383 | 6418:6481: 1.0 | 12.4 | 12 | 12.3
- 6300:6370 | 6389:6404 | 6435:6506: 0.2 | 12.1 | 12.1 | 12.4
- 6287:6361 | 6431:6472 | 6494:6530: 1.1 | 12.3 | 12.3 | 12.8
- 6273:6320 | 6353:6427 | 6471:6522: 2.7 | 12.4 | 12.1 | 12.7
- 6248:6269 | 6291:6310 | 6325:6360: -1.2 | 11.8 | 12.7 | 12.1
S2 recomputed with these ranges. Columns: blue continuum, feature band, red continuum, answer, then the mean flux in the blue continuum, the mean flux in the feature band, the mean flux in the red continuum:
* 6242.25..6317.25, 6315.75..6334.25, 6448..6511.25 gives 0.1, 12.2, 12.2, 12.6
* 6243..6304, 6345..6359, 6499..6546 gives 0.6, 12.2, 11.8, 12.9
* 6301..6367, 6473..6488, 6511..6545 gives 0.1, 12.1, 12.6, 13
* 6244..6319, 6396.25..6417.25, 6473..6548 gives 0.5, 12.2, 12.2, 12.7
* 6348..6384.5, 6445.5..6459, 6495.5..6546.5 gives 0.4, 12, 12.1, 12.8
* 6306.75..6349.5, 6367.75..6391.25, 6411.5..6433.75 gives -0.6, 12.3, 12.5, 12.1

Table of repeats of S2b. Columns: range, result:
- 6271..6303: 12.5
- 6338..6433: 12.1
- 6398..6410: 12.4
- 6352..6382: 11.9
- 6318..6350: 12.3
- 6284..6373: 12.2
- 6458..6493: 12.8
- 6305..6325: 12.2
